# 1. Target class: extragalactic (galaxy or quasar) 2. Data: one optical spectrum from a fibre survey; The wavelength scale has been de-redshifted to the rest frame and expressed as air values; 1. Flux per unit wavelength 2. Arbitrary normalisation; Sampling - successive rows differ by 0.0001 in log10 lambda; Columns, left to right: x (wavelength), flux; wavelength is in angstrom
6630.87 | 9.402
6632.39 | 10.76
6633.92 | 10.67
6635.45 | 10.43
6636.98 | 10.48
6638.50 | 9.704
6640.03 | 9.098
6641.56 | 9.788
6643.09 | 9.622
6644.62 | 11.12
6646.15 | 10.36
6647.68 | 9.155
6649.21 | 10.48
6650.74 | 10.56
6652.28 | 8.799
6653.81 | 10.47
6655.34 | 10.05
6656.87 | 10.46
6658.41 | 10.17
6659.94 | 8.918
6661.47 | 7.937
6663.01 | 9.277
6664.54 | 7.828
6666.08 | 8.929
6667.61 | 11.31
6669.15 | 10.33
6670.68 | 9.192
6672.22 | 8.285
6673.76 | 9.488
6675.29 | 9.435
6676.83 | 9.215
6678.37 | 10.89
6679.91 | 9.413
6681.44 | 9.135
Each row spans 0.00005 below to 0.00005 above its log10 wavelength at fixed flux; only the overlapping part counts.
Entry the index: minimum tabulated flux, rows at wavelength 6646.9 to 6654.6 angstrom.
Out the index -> 8.799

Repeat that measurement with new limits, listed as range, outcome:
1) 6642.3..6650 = 9.155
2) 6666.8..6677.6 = 8.285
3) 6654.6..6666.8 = 7.828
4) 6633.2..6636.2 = 10.43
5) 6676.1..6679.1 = 9.215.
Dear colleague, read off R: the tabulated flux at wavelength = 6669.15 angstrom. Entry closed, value 10.33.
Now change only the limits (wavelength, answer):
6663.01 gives 9.277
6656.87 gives 10.46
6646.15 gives 10.36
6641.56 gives 9.788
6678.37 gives 10.89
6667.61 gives 11.31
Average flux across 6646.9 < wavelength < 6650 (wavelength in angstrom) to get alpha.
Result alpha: 9.83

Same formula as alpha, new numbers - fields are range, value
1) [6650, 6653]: 9.66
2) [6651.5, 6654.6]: 9.63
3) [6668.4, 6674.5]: 9.32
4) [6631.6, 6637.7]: 10.6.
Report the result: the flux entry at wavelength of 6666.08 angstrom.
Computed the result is 8.929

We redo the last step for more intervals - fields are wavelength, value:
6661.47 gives 7.937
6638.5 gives 9.704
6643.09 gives 9.622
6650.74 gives 10.56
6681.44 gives 9.135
